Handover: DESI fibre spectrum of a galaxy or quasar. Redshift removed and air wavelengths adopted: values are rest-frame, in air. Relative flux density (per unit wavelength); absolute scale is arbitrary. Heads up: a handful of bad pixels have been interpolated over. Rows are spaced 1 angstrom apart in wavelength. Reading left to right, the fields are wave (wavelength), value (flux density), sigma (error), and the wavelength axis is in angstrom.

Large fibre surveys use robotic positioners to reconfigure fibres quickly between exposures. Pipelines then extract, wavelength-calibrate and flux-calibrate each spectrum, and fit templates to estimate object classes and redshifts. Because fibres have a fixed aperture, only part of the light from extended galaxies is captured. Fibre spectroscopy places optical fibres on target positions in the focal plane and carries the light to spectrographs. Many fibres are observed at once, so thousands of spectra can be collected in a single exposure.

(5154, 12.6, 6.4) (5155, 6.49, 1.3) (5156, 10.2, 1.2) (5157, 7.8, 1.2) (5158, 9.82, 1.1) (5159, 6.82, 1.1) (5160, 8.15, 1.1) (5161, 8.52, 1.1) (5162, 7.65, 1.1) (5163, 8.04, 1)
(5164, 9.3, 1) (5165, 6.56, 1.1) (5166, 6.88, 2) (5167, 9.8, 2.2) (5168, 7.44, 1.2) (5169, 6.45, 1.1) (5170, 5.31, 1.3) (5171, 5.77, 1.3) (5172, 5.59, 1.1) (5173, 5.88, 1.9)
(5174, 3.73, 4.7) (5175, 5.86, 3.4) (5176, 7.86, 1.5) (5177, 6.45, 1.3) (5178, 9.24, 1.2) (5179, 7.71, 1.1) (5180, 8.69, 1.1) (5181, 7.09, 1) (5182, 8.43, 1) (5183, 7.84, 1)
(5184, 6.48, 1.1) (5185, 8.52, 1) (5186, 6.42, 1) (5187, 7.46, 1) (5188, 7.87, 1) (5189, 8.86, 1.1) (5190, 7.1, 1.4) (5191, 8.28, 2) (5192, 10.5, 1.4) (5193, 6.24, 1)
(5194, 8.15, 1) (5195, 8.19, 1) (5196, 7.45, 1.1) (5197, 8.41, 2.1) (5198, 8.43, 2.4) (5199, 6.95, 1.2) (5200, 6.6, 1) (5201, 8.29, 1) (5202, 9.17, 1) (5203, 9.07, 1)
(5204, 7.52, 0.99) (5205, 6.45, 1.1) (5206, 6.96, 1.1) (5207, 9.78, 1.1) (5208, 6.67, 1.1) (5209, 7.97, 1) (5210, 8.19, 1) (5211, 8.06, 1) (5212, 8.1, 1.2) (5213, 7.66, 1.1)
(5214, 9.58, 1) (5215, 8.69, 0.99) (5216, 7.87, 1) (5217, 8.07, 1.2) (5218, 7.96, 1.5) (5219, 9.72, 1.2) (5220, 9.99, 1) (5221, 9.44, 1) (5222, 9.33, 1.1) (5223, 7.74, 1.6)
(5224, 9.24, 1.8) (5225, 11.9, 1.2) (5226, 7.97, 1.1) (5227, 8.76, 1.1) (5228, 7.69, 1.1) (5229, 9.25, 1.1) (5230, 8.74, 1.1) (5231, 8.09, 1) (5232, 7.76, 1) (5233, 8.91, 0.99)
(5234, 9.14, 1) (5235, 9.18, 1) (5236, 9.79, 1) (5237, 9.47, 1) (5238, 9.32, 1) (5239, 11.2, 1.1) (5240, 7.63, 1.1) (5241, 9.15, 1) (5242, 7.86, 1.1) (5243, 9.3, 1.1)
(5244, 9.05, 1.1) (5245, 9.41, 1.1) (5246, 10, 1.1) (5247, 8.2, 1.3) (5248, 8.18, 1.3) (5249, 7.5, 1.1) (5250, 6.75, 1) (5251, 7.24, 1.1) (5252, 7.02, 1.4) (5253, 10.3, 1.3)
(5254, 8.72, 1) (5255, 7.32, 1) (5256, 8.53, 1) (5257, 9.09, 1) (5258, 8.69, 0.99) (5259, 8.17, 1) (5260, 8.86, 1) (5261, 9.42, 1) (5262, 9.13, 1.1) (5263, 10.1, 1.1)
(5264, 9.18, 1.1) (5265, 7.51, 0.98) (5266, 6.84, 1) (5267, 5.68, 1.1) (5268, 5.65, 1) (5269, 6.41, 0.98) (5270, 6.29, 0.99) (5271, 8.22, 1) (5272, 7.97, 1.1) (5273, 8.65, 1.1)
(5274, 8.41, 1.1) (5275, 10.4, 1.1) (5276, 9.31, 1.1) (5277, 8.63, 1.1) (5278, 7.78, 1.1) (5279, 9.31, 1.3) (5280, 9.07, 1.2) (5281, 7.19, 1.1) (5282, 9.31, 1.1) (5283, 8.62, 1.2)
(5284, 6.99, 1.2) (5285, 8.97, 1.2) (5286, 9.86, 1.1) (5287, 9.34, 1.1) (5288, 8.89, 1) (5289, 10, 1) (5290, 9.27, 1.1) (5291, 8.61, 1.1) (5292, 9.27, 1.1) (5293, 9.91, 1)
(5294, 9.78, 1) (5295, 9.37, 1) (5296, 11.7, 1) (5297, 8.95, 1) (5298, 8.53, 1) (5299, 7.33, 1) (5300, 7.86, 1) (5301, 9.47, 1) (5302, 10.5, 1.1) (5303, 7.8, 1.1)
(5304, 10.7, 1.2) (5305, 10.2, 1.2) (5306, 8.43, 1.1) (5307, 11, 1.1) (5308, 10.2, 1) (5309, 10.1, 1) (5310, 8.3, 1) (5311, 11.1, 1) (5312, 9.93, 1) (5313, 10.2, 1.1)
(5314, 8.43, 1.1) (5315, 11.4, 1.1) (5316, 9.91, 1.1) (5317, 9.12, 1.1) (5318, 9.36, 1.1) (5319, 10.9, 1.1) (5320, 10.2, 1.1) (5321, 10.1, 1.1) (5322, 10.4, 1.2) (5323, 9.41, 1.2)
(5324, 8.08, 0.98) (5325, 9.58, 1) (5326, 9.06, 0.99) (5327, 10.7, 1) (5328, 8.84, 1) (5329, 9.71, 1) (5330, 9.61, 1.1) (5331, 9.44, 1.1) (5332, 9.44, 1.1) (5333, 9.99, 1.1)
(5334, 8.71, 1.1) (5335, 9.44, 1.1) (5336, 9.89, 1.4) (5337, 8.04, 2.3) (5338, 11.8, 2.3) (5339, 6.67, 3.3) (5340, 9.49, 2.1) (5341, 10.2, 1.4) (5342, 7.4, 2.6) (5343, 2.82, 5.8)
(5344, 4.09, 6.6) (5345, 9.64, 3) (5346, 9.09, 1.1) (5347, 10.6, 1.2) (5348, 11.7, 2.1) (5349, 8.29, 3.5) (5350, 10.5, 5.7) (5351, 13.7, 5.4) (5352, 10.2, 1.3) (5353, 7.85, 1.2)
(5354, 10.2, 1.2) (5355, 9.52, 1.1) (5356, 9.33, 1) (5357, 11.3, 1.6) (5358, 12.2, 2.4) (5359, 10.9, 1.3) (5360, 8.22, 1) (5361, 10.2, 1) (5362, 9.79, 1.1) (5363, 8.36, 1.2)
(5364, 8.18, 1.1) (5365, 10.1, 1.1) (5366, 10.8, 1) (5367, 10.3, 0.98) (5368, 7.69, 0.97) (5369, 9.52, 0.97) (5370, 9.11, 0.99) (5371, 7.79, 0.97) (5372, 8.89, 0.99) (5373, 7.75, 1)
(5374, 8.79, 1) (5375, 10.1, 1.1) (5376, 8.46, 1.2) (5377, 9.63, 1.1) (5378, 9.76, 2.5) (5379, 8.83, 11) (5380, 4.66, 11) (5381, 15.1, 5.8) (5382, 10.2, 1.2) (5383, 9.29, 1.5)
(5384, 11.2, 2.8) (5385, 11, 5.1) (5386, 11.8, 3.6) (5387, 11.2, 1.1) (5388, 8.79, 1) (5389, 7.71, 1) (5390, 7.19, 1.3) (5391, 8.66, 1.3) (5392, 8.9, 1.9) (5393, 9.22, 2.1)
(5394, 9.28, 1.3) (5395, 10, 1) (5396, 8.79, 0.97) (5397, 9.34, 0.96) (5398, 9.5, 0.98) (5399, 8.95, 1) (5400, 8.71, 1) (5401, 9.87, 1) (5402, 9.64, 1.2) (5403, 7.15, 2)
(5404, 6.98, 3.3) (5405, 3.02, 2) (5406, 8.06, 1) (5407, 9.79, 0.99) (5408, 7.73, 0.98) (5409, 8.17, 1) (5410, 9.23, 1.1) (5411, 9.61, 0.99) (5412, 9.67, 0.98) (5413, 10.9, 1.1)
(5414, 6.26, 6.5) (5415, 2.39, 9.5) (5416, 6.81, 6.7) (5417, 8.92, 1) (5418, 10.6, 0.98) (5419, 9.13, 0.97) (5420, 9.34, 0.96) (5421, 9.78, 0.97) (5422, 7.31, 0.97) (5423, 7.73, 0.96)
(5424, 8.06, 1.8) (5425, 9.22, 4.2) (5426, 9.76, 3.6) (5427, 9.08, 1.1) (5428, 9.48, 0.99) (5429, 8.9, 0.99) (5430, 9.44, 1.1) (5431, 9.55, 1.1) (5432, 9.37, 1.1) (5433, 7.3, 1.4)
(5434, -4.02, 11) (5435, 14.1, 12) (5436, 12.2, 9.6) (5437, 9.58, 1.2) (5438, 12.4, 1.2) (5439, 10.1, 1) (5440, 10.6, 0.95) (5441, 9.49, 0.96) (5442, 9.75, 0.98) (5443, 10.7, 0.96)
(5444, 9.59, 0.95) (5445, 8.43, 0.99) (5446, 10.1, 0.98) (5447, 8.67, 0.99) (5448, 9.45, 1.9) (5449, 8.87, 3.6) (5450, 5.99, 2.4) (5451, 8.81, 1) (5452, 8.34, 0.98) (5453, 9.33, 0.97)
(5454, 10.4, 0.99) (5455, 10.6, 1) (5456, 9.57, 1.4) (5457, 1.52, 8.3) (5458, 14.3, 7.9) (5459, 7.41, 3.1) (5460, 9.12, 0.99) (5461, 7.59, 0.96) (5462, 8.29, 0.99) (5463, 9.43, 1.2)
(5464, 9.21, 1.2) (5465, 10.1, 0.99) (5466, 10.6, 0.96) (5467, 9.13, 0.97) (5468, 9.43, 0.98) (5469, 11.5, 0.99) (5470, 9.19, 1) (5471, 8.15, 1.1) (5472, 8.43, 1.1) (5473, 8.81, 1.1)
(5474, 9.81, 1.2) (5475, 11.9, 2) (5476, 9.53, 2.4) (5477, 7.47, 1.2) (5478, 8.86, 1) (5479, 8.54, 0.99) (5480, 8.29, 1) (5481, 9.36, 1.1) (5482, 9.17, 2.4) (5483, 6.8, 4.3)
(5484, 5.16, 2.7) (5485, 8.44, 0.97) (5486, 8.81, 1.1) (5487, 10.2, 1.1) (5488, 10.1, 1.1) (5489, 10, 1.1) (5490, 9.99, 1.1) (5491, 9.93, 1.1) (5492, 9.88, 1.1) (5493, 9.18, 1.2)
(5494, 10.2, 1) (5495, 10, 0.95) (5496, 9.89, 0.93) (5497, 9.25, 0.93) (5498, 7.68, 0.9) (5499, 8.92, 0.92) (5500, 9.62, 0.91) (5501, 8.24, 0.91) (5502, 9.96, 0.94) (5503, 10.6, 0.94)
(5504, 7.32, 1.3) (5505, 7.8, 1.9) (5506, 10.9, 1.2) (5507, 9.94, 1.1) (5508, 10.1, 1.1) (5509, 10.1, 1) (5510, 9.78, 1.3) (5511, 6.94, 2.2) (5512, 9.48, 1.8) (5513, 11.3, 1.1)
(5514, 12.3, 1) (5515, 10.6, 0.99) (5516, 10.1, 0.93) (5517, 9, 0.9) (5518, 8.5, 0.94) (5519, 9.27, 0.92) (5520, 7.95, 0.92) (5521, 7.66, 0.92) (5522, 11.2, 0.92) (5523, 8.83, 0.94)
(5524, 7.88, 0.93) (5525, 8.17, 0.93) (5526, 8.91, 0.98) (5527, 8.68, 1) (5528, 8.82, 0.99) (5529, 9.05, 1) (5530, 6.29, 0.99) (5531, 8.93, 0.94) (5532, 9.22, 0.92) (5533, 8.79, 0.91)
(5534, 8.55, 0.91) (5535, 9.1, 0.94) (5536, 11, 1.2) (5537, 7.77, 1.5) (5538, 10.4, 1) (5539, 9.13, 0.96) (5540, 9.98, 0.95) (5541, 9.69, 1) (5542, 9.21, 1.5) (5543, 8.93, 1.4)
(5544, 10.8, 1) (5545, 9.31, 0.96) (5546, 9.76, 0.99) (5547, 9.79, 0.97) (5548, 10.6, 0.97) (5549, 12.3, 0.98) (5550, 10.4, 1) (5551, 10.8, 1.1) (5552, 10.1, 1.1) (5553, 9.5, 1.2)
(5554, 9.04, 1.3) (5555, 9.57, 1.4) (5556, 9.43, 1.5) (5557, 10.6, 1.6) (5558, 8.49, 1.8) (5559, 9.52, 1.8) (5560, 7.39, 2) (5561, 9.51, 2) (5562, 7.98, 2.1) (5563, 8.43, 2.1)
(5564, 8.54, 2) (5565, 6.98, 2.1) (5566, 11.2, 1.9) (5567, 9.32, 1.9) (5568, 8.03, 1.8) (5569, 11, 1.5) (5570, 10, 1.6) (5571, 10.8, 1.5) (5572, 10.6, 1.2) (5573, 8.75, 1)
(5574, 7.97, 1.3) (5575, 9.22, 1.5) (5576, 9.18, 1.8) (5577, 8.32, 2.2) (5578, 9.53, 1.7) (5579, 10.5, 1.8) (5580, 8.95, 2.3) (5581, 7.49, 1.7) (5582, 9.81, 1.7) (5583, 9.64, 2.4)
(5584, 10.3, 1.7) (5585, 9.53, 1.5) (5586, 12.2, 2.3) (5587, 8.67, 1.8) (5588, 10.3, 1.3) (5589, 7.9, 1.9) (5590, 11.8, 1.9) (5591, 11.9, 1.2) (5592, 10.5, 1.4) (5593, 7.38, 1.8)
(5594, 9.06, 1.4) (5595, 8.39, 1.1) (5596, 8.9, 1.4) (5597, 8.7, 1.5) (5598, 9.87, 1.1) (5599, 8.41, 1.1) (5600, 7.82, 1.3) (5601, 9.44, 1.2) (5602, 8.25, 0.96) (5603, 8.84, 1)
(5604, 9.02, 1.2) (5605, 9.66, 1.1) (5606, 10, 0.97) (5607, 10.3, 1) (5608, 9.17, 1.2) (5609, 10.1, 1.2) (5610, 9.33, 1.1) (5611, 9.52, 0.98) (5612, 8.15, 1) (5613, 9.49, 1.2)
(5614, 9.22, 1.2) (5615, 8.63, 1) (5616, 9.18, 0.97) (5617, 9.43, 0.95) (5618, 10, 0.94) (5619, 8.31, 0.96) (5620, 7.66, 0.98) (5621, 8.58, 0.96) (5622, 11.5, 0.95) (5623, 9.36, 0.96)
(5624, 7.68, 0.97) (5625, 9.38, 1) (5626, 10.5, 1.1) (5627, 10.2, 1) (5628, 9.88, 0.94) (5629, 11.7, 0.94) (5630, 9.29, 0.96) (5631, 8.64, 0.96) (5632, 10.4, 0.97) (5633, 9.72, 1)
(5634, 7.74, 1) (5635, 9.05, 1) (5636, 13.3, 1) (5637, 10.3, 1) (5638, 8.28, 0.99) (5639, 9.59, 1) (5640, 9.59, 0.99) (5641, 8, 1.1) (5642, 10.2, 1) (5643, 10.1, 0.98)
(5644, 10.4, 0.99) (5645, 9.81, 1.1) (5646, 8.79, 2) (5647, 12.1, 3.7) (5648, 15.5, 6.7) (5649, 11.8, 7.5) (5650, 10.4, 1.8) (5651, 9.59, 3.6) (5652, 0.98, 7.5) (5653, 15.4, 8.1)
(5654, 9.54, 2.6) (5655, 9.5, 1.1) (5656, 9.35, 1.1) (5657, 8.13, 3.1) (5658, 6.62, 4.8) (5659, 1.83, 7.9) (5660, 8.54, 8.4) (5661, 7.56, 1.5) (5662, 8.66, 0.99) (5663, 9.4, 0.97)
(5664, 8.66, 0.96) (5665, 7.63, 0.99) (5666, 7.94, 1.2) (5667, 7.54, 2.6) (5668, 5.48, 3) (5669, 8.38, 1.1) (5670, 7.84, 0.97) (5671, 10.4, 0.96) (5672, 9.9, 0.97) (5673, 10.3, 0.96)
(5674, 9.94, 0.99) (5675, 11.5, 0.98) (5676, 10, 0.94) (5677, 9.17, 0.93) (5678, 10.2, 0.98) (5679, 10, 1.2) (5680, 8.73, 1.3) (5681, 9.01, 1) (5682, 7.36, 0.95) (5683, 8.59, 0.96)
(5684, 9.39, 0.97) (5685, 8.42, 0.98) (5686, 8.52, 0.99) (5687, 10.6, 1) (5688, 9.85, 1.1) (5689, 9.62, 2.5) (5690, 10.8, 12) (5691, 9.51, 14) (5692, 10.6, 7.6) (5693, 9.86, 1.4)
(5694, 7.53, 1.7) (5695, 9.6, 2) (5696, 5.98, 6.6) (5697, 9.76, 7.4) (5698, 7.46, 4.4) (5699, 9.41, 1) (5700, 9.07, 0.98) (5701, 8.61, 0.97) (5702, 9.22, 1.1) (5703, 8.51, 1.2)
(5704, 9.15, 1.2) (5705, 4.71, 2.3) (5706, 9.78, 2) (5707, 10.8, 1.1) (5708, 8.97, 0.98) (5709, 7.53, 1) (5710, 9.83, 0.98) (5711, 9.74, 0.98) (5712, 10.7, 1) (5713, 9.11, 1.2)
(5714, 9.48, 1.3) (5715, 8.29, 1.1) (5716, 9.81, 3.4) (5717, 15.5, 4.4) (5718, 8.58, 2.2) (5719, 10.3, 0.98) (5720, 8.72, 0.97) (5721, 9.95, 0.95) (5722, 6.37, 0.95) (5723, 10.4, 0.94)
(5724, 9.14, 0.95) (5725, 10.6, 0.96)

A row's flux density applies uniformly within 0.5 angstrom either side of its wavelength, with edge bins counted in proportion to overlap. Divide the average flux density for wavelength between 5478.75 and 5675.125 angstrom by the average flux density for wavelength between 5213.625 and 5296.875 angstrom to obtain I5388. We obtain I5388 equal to 1.07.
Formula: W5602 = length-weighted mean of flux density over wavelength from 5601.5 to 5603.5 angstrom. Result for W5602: 8.54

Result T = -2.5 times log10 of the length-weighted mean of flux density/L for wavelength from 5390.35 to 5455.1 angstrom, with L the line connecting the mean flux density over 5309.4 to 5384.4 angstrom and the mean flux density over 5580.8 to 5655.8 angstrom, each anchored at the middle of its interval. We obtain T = 0.08 mag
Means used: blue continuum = 9.46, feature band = 8.8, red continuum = 9.59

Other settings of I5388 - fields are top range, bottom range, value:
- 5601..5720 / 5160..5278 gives 1.14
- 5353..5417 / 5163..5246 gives 1.11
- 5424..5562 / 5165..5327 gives 1.09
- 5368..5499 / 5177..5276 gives 1.08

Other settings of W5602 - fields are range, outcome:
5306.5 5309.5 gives 10.4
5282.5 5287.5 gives 8.76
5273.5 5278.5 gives 8.91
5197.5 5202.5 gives 7.89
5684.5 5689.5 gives 9.4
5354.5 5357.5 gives 10.1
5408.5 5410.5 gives 8.7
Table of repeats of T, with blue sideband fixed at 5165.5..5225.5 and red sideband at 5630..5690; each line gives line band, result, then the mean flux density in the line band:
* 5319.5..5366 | -0.139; 9.43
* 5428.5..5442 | -0.075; 9.18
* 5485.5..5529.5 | -0.073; 9.39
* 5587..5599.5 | -0.043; 9.4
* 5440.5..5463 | -0.040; 8.93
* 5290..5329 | -0.171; 9.6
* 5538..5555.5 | -0.122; 9.95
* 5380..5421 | -0.056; 8.91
